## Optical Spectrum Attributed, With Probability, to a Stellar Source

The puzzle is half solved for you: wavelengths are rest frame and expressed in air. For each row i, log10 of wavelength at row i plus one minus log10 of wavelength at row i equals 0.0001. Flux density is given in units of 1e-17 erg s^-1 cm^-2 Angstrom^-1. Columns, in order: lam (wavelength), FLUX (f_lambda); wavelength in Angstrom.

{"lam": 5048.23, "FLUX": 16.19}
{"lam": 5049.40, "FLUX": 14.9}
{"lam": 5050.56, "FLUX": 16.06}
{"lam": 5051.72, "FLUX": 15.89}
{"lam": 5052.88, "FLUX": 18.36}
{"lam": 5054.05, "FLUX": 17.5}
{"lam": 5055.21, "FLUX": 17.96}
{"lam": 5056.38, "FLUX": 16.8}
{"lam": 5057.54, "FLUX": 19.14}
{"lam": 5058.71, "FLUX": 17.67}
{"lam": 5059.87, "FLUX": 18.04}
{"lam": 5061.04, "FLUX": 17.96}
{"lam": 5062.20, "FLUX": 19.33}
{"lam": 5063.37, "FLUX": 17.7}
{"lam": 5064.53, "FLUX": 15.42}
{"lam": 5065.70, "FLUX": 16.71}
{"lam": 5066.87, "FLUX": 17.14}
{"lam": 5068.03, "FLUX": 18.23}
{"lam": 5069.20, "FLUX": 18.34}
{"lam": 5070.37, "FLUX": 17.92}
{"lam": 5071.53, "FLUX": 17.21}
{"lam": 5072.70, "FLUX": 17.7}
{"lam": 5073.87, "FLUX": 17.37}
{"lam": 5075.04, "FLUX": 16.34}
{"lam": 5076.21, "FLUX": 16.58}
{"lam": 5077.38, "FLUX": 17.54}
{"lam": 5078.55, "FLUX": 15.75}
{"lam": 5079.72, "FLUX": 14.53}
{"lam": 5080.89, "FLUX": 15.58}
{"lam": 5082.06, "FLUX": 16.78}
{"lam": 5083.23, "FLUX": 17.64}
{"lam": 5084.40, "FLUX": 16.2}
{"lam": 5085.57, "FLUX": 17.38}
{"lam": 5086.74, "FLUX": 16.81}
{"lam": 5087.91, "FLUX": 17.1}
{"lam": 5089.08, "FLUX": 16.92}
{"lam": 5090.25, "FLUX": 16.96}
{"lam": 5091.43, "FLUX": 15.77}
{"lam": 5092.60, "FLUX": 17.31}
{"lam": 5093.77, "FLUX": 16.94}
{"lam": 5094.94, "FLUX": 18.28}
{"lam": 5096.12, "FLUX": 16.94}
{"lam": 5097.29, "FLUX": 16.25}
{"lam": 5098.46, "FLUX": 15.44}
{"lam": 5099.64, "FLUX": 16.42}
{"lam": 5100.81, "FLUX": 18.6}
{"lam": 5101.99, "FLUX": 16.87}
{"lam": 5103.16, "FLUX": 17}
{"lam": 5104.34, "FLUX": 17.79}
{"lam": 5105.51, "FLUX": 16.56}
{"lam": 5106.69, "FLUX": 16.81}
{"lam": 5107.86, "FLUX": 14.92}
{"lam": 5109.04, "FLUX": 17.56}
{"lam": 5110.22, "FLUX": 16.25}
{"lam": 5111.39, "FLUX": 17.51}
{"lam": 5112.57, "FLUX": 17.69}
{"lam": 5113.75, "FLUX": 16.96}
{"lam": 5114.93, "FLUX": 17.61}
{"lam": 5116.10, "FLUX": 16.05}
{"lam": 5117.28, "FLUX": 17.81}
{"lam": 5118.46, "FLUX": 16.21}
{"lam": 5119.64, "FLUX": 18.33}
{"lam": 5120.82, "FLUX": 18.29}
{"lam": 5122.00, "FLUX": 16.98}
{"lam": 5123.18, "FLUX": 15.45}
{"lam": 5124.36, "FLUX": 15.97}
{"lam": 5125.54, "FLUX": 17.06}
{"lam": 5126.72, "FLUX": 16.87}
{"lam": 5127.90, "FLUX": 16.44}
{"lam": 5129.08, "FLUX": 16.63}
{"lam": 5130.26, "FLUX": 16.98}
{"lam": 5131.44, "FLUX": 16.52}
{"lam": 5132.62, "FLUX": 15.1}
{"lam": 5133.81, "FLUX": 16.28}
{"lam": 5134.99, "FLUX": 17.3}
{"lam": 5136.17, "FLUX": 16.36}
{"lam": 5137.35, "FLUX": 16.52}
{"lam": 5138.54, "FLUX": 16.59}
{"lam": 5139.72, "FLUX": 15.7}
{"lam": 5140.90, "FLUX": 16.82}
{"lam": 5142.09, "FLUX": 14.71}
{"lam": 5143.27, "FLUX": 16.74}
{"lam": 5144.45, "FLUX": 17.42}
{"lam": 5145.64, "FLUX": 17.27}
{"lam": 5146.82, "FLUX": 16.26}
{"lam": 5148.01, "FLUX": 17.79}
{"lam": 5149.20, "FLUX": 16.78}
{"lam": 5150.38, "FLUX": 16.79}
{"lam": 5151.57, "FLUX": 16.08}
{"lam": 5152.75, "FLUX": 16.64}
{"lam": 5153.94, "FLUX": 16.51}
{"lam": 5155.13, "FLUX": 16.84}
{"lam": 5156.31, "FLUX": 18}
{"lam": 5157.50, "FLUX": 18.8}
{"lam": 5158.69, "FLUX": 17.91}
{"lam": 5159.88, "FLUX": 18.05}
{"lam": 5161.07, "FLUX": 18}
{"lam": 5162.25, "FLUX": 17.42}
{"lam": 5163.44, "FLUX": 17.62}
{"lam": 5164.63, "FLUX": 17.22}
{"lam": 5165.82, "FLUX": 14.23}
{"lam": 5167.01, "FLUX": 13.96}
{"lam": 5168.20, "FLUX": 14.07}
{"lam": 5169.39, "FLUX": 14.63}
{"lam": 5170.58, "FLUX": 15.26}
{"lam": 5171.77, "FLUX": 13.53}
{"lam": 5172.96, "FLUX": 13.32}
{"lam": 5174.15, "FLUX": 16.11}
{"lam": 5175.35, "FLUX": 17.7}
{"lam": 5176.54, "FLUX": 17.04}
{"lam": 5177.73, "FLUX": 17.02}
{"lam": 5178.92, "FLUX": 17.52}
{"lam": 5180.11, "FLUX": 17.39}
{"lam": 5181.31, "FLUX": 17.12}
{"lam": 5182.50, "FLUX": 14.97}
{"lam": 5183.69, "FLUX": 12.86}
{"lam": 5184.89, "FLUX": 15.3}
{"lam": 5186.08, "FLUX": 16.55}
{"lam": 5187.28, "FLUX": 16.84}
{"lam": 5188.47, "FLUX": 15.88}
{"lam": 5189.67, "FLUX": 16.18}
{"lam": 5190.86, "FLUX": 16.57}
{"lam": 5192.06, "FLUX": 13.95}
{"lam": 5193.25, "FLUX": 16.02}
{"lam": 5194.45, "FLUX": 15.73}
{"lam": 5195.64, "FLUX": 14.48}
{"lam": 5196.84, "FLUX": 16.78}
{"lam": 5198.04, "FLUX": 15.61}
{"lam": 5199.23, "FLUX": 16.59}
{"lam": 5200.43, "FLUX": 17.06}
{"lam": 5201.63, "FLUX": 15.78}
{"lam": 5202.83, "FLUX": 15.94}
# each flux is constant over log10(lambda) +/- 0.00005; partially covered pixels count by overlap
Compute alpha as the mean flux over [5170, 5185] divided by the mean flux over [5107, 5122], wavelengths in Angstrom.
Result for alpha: 0.92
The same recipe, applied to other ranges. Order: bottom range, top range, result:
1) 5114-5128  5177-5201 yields 0.95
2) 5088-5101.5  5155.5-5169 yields 0.99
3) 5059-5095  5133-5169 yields 0.98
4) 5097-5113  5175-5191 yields 0.97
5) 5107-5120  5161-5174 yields 0.90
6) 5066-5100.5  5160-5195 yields 0.94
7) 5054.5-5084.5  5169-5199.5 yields 0.92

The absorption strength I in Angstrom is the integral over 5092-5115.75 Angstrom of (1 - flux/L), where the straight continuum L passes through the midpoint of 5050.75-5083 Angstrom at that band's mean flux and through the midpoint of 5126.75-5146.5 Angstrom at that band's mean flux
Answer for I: -0.2 Angstrom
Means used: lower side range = 17.2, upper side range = 16.5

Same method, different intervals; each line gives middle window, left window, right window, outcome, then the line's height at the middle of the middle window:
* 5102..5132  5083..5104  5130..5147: -0.4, 16.7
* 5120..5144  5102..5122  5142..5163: 0.9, 17.1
